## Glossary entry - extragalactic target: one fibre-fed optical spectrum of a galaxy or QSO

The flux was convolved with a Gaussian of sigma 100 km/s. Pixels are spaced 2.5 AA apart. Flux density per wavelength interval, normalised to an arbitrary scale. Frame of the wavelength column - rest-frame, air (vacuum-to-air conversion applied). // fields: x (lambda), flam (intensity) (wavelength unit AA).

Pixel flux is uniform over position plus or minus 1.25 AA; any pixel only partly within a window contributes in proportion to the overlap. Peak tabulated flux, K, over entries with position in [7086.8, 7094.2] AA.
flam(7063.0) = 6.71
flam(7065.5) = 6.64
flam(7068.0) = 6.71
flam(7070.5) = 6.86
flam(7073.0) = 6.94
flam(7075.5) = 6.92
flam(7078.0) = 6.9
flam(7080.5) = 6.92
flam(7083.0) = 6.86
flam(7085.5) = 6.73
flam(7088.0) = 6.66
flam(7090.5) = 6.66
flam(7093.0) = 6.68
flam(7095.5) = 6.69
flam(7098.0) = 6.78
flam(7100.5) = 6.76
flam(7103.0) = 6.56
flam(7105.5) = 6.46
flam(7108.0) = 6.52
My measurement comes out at 6.68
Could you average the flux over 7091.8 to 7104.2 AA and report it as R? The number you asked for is 6.69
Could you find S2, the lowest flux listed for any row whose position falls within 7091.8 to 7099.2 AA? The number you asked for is 6.68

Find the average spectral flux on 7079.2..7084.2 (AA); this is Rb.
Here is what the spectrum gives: 6.89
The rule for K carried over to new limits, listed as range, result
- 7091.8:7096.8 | 6.69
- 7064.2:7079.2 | 6.94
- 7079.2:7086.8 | 6.92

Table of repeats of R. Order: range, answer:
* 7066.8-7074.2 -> 6.84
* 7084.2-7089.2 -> 6.7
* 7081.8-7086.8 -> 6.79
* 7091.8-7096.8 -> 6.69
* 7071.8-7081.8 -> 6.92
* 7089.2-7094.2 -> 6.67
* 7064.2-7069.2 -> 6.67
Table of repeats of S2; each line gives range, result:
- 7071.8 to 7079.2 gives 6.9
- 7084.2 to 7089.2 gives 6.66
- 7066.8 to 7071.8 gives 6.71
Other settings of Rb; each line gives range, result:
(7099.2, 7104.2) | 6.66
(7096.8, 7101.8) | 6.77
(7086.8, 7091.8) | 6.66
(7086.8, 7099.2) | 6.69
